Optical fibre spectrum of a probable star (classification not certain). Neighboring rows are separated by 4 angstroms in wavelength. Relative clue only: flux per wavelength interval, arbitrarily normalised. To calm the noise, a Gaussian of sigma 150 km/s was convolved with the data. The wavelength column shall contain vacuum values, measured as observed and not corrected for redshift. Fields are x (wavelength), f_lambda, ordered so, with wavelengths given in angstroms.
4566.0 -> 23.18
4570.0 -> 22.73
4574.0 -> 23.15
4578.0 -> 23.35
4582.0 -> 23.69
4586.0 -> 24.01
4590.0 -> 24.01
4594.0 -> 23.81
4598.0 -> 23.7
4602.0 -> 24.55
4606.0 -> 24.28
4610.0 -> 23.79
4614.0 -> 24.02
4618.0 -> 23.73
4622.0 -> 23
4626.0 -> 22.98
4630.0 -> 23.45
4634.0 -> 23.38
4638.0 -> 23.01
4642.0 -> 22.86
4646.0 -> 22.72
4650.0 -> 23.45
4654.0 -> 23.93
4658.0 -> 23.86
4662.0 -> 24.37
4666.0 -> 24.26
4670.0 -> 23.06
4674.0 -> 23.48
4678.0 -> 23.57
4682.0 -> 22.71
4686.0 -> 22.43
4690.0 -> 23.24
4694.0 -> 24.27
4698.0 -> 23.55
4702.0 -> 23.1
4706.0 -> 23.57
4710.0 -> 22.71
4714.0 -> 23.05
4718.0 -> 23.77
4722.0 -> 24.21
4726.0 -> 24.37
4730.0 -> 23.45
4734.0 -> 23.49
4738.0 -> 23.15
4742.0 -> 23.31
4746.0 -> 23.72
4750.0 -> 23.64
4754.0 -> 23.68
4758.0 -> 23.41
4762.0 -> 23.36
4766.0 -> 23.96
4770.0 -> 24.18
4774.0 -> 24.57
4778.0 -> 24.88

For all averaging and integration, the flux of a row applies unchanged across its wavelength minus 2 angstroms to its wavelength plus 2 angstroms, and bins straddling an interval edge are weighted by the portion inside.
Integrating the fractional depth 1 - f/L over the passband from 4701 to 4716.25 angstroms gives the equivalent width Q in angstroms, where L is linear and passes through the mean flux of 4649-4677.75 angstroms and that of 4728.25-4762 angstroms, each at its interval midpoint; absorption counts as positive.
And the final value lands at 0.3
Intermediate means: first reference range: 23.8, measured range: 23.1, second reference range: 23.5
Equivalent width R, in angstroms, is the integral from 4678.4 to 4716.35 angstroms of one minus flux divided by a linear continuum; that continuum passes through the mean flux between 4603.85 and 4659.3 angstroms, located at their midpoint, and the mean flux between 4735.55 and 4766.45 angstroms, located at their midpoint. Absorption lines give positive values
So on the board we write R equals 0.5 angstroms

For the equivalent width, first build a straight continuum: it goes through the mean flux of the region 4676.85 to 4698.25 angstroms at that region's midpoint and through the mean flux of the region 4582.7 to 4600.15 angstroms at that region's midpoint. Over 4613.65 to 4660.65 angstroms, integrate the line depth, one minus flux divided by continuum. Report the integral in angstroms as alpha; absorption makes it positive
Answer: 0.5 angstroms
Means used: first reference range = 23.9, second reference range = 23.3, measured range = 23.4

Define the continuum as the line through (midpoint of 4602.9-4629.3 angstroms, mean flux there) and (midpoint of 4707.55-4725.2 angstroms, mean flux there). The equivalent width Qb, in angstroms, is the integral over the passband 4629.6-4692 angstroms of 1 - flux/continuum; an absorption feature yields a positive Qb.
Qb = 0.6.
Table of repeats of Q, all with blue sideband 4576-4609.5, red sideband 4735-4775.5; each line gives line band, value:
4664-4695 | 0.58 angstroms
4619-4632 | 0.37 angstroms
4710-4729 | 0.02 angstroms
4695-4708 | 0.16 angstroms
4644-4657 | 0.23 angstroms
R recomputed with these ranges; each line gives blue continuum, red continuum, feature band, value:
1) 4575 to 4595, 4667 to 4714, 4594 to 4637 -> -0.1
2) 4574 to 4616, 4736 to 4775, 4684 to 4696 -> 0.2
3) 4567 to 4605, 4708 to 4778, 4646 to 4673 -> -0.1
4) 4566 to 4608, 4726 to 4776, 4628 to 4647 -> 0.5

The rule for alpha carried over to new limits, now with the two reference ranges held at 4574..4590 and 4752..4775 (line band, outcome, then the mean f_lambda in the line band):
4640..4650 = 0.3 angstroms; 22.9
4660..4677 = 0.0 angstroms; 23.8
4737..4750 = 0.2 angstroms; 23.5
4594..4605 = -0.2 angstroms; 24.1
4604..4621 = -0.2 angstroms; 23.9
